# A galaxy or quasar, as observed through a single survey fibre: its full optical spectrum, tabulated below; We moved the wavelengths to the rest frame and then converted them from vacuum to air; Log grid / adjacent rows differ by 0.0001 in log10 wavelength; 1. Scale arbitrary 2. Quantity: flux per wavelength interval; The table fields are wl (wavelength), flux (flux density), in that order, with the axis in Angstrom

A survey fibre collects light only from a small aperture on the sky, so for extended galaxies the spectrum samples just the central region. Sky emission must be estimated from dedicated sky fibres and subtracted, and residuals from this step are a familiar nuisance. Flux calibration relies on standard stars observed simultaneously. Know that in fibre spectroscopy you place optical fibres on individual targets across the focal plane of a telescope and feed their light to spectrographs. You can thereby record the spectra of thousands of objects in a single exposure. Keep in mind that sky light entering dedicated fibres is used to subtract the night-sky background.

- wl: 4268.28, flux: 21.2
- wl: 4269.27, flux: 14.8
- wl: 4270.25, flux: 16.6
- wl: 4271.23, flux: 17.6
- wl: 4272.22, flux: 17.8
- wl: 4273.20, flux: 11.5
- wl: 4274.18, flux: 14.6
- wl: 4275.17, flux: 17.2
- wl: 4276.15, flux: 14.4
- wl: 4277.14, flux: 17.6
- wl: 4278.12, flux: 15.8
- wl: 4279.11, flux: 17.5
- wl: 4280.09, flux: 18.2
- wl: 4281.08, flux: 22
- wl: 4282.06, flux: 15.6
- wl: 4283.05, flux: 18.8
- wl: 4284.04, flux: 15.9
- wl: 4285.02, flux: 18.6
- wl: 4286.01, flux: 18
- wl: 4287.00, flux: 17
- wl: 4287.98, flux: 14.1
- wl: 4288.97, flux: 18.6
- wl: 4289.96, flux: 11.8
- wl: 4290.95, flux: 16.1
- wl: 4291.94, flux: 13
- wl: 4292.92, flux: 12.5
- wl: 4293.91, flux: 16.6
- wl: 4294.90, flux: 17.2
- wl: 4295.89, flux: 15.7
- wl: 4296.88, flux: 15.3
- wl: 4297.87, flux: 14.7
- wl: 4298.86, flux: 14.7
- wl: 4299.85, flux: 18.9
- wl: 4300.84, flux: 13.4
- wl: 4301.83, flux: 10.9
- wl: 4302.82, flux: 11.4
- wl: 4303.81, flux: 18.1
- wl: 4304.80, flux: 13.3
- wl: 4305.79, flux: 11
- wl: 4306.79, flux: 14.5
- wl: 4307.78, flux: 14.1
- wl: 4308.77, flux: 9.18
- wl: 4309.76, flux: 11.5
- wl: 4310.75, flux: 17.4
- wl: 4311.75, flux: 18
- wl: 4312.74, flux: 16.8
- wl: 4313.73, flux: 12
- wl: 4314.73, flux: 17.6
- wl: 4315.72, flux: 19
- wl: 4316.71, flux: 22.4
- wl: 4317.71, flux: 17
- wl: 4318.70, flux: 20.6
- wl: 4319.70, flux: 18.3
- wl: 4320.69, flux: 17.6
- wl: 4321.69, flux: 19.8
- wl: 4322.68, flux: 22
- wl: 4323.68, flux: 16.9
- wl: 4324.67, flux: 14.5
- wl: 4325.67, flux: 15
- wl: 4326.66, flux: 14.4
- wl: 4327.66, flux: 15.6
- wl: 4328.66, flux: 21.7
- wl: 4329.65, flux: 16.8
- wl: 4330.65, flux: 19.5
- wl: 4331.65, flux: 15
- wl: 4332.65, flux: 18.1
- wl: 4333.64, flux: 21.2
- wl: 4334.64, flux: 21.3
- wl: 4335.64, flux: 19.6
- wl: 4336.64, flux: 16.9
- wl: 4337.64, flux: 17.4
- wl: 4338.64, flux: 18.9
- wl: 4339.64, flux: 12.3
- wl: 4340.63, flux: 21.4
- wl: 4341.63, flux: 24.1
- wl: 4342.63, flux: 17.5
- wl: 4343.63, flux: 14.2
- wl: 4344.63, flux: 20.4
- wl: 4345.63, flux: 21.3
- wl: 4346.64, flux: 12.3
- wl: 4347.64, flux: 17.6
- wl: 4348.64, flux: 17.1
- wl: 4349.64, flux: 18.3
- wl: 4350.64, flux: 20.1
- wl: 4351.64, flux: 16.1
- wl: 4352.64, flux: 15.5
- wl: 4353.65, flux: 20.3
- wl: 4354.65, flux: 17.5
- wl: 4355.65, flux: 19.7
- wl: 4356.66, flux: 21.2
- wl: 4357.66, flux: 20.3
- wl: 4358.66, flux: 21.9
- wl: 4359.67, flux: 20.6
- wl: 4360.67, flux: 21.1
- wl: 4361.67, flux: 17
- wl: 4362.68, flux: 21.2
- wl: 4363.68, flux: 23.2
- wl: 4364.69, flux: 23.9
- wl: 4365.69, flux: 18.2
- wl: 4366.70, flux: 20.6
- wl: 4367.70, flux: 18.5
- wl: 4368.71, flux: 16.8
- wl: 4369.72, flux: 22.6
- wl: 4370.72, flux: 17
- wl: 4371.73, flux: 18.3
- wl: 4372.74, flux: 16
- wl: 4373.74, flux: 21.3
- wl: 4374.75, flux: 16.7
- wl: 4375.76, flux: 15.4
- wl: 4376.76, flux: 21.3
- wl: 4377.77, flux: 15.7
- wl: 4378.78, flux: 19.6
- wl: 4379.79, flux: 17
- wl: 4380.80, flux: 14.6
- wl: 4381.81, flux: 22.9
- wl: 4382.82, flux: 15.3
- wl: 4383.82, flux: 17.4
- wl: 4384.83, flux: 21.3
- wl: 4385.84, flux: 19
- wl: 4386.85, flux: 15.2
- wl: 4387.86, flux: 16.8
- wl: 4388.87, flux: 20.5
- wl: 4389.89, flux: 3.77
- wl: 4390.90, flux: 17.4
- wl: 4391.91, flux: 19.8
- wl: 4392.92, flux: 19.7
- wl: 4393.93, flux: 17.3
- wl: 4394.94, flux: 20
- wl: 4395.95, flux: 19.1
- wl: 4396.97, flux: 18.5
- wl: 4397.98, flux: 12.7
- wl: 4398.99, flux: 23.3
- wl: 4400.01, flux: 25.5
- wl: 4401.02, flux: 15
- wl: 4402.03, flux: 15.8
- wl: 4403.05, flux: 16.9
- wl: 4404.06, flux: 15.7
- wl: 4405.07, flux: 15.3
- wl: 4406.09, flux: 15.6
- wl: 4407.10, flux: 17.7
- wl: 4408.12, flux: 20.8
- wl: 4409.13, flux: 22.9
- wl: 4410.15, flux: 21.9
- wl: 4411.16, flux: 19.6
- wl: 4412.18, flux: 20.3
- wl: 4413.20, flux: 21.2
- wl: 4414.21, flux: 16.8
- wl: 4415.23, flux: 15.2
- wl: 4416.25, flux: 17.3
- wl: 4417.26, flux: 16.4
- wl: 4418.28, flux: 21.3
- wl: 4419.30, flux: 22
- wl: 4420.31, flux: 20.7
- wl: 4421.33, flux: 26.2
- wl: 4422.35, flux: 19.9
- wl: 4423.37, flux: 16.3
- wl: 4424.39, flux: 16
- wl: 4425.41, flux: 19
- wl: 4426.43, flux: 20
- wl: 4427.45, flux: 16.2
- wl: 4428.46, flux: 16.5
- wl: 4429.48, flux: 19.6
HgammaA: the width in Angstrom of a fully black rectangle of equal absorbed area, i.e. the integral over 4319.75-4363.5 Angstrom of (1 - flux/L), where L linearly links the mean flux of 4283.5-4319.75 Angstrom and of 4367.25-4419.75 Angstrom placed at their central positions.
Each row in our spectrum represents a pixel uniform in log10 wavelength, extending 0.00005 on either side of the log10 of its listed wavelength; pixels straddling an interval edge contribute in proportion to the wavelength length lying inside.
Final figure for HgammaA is -4.6 Angstrom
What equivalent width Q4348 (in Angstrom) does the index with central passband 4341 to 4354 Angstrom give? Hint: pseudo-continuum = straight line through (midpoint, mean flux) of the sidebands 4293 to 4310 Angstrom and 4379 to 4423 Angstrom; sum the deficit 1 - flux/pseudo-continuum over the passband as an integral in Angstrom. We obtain -1.6 Angstrom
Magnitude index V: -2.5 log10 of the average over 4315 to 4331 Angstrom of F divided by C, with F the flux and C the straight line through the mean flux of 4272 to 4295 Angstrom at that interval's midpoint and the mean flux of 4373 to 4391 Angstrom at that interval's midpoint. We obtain -0.10 mag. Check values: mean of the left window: 16.2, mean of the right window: 17.3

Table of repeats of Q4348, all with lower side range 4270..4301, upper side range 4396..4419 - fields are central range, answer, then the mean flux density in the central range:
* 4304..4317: 1.23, 15.1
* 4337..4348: -0.43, 17.9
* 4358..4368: -1.71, 20.7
